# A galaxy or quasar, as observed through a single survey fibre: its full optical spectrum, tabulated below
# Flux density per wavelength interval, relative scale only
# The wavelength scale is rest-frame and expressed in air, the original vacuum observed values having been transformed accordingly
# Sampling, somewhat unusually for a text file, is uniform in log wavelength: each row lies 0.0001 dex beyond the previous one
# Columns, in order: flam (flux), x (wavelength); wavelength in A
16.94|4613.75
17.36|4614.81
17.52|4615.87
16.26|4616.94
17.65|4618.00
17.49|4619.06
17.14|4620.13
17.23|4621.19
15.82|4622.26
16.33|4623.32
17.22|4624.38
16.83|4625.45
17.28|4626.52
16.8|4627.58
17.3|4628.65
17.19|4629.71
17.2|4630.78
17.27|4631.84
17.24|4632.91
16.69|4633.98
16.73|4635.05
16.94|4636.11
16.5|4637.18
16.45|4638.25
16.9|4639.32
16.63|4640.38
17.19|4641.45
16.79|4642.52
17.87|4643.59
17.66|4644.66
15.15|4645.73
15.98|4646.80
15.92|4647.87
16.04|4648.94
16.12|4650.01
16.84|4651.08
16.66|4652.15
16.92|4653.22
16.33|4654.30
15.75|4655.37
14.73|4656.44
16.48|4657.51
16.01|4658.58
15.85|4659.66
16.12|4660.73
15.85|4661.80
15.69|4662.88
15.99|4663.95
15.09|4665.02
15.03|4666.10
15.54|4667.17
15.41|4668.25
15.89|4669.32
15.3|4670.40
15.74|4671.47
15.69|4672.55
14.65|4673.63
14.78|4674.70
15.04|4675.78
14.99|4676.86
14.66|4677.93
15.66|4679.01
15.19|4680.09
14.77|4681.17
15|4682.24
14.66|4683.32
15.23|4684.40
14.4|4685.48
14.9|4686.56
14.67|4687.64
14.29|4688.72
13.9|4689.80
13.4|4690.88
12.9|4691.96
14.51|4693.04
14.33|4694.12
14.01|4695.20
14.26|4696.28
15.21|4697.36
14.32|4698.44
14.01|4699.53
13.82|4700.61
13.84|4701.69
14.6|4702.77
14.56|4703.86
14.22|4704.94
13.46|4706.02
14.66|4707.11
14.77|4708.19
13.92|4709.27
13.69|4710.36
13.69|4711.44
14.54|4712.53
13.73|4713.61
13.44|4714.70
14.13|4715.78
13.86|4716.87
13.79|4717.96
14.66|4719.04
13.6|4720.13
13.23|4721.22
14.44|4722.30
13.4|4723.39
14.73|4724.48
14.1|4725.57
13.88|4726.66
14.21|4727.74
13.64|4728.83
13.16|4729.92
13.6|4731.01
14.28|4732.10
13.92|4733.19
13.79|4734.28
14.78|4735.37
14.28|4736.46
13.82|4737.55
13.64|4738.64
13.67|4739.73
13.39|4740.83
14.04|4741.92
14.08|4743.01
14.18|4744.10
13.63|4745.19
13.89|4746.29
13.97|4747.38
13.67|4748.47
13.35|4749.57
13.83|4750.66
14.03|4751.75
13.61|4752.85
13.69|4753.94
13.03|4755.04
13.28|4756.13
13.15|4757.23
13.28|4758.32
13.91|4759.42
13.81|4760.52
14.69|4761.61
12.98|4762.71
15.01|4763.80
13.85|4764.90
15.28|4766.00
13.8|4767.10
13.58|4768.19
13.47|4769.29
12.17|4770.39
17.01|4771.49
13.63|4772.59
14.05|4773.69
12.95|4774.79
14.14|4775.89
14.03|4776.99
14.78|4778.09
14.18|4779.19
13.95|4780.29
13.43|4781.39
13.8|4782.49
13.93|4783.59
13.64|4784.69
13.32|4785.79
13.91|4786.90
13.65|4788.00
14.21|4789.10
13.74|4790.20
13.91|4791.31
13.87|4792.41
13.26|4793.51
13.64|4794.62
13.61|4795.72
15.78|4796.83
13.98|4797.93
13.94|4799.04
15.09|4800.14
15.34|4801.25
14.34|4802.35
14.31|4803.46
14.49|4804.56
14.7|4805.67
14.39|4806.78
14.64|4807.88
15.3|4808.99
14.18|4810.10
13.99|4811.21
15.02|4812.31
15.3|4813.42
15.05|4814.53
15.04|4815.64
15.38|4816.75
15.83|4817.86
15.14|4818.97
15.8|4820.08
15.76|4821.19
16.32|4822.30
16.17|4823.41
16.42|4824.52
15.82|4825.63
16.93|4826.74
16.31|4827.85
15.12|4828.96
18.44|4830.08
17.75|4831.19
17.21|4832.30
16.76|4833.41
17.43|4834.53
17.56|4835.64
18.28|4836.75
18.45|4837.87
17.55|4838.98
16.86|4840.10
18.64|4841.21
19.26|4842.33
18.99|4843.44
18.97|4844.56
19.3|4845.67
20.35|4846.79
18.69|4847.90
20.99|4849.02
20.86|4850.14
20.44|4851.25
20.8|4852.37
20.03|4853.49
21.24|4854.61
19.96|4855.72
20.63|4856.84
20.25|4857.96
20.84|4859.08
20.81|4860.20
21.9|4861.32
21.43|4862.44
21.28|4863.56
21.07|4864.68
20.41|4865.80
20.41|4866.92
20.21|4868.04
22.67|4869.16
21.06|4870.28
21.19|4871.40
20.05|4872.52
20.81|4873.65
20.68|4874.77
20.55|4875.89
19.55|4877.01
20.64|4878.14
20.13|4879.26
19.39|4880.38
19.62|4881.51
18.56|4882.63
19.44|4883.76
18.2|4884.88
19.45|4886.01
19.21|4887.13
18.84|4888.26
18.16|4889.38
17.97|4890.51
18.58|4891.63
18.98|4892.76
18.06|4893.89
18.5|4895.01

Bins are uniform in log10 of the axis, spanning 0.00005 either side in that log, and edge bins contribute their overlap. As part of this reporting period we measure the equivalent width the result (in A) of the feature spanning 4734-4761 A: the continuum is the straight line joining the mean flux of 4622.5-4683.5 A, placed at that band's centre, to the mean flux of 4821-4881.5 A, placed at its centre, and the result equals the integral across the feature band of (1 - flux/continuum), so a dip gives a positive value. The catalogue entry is 5.93 A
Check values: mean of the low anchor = 16.1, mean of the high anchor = 19.3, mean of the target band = 13.7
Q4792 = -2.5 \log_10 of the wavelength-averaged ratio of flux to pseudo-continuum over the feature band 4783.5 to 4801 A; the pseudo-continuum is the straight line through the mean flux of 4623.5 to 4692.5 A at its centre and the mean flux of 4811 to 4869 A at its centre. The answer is 0.25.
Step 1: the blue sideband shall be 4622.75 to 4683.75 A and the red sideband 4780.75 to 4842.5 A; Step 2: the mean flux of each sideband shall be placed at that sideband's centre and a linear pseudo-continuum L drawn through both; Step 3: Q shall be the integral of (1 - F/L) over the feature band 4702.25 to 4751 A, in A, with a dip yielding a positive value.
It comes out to 5.6 A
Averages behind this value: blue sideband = 16.1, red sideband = 15.4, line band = 14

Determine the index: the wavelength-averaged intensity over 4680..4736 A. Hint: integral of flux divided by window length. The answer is 14.1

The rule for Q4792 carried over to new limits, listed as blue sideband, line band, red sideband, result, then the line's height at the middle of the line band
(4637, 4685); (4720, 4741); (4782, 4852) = 0.147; 15.9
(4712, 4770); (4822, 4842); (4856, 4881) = 0.097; 18.7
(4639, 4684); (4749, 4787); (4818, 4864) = 0.251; 17.4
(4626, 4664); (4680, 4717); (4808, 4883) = 0.196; 17.1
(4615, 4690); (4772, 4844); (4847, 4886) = 0.252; 19.2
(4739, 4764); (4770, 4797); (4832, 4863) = 0.125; 15.6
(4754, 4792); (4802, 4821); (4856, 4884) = 0.112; 16.5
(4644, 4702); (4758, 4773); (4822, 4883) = 0.229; 17.3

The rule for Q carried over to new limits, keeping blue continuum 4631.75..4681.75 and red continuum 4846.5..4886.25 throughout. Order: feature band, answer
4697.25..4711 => 2.3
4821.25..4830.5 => 1.5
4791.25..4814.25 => 5.6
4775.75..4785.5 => 2.4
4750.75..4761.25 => 2.6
